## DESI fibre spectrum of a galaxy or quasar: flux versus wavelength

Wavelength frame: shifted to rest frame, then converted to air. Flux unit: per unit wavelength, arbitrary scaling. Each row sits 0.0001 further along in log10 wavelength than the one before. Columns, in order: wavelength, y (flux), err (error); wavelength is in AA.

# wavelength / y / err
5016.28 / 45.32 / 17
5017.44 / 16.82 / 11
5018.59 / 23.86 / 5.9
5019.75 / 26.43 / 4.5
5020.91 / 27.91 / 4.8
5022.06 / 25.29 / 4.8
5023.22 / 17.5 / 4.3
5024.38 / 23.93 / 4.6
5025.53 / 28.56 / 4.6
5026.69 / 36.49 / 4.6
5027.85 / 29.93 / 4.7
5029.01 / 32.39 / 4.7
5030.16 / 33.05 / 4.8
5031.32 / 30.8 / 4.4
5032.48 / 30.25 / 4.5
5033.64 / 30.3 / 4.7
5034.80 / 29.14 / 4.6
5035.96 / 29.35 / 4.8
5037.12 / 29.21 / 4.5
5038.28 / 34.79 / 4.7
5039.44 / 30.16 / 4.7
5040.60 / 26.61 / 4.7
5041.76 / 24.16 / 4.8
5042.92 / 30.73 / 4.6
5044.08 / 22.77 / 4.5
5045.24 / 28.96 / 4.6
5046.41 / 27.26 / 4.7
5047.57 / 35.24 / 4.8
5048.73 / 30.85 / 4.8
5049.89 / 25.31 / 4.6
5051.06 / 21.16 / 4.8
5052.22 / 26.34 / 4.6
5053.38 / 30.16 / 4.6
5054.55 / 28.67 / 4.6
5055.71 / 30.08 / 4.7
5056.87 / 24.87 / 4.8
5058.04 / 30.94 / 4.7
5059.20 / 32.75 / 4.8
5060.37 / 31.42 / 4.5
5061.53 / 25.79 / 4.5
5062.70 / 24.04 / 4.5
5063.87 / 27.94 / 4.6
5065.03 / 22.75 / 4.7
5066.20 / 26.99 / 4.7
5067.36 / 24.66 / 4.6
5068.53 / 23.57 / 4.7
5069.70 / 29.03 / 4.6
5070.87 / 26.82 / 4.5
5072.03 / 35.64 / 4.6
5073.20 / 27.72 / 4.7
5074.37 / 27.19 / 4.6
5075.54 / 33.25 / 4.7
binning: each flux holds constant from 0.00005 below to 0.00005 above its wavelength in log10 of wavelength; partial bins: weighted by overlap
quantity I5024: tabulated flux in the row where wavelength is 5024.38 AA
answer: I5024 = 23.93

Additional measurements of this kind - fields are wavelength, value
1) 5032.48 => 30.25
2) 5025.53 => 28.56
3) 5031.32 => 30.8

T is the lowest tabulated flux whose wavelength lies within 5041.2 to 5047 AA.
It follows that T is 22.77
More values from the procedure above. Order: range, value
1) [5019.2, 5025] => 17.5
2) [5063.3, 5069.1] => 22.75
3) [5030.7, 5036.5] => 29.14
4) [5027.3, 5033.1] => 29.93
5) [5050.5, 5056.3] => 21.16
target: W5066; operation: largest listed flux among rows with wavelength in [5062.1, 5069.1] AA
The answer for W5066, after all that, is 27.94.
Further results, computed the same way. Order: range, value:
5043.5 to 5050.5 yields 35.24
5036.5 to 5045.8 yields 34.79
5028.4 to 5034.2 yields 33.05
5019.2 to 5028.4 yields 36.49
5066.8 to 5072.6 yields 35.64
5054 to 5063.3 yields 32.75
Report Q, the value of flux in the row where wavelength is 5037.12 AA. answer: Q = 29.21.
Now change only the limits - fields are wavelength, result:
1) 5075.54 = 33.25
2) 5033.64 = 30.3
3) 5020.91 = 27.91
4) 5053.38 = 30.16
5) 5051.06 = 21.16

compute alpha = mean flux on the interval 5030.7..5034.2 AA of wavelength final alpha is 30.4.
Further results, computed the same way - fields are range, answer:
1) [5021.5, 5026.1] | 23.8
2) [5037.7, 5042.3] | 29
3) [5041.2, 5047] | 26.8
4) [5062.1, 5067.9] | 25.3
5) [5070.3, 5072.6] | 31.3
